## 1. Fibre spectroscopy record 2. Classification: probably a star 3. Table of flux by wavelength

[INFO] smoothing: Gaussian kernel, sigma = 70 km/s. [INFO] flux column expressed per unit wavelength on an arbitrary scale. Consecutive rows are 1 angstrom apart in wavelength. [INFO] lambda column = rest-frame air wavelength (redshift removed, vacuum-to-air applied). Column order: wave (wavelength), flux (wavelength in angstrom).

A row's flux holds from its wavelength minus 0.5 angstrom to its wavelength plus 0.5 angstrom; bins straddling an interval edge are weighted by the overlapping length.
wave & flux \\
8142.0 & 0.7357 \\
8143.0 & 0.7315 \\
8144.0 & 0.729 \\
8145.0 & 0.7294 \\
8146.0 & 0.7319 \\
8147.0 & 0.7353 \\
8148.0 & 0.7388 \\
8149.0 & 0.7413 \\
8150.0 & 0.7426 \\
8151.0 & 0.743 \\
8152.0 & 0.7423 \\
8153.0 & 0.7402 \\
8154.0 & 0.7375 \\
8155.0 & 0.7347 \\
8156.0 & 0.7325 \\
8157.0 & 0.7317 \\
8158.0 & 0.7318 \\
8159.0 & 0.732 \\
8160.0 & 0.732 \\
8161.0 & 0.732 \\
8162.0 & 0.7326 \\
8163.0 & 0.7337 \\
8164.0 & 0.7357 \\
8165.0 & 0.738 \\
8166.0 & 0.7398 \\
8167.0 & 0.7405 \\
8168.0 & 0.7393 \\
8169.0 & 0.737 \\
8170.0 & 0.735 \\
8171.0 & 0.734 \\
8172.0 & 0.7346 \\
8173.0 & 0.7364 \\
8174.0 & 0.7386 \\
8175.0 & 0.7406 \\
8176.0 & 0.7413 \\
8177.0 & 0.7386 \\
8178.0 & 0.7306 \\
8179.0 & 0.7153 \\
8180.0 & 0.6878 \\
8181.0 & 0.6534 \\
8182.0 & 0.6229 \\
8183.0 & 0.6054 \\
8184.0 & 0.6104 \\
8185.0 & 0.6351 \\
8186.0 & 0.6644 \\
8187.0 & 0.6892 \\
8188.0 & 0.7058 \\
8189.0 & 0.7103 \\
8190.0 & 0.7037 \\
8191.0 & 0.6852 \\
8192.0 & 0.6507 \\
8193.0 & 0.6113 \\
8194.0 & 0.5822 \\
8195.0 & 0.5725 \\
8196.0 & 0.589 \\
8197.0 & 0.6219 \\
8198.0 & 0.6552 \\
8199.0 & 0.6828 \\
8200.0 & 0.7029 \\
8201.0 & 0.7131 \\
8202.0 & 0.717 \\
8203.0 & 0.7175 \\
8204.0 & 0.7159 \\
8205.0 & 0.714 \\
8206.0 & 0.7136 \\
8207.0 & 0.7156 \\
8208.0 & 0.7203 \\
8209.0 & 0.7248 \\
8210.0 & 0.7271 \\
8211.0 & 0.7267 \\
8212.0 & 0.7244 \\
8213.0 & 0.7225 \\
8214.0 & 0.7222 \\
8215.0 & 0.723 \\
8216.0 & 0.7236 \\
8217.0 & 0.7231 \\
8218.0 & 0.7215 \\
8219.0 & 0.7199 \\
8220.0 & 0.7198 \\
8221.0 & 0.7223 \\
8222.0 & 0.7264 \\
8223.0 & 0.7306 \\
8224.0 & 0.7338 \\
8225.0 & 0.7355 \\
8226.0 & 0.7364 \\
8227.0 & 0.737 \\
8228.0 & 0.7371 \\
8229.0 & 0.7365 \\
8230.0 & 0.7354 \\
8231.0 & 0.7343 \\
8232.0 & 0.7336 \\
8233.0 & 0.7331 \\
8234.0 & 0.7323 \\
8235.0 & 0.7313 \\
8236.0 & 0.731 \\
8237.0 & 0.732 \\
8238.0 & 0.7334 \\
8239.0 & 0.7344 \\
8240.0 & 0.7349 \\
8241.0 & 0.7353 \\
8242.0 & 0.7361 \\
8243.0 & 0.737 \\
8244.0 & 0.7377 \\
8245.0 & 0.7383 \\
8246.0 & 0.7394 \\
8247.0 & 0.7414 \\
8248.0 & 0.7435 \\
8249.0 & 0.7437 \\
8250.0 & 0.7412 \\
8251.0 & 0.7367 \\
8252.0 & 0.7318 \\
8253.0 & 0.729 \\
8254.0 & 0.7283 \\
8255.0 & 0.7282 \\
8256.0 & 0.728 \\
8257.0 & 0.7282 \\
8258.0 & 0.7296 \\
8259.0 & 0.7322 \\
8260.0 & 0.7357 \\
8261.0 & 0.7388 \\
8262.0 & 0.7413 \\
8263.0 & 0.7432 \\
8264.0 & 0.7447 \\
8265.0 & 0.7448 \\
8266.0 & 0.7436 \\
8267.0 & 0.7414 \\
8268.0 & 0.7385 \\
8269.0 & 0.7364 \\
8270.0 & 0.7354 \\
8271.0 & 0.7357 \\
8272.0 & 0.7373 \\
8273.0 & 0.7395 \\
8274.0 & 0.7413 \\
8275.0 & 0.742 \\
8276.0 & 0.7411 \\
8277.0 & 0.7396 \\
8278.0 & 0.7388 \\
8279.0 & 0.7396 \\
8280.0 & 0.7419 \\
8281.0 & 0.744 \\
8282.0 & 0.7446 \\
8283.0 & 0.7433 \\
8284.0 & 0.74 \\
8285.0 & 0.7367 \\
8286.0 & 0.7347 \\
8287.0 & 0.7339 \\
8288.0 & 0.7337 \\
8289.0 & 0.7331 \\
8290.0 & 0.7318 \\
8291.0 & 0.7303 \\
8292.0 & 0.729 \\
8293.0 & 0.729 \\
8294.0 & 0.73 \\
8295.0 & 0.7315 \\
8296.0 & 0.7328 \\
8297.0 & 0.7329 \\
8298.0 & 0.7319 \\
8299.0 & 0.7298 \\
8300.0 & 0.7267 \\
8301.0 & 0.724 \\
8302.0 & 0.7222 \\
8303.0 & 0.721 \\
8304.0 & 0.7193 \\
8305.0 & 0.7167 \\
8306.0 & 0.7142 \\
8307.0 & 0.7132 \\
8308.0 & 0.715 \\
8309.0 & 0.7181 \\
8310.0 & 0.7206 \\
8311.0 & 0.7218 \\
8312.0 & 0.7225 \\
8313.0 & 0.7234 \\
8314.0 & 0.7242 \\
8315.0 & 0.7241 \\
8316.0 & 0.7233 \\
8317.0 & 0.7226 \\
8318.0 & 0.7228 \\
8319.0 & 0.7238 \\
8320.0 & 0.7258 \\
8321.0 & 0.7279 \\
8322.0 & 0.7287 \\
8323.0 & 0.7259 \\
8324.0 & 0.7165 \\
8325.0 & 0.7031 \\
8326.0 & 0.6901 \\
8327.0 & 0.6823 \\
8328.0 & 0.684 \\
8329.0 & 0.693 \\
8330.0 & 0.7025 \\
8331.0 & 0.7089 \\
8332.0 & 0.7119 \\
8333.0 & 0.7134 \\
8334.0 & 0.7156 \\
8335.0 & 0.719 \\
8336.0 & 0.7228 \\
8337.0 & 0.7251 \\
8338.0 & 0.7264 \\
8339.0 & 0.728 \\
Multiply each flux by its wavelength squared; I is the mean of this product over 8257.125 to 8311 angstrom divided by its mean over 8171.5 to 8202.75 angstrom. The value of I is 1.11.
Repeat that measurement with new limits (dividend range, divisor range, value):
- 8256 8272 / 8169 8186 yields 1.08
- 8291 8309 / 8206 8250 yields 1.01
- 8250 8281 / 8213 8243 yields 1.02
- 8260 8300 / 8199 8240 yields 1.03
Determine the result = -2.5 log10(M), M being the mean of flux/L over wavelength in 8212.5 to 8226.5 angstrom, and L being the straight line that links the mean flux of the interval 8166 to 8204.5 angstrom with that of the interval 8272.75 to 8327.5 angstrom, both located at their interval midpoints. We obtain -0.041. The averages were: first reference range 0.687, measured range 0.726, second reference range 0.727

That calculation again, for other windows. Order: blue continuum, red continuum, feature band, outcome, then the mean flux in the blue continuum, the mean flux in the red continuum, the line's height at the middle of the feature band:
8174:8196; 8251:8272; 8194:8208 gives 0.01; 0.669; 0.736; 0.683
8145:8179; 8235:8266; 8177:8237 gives 0.06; 0.736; 0.736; 0.736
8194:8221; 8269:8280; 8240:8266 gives -0.02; 0.699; 0.739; 0.726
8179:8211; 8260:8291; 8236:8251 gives -0.04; 0.673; 0.739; 0.713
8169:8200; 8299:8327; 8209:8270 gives -0.06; 0.678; 0.719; 0.695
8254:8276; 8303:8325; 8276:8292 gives -0.01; 0.737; 0.721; 0.731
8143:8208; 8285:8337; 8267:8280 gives -0.03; 0.705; 0.721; 0.716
